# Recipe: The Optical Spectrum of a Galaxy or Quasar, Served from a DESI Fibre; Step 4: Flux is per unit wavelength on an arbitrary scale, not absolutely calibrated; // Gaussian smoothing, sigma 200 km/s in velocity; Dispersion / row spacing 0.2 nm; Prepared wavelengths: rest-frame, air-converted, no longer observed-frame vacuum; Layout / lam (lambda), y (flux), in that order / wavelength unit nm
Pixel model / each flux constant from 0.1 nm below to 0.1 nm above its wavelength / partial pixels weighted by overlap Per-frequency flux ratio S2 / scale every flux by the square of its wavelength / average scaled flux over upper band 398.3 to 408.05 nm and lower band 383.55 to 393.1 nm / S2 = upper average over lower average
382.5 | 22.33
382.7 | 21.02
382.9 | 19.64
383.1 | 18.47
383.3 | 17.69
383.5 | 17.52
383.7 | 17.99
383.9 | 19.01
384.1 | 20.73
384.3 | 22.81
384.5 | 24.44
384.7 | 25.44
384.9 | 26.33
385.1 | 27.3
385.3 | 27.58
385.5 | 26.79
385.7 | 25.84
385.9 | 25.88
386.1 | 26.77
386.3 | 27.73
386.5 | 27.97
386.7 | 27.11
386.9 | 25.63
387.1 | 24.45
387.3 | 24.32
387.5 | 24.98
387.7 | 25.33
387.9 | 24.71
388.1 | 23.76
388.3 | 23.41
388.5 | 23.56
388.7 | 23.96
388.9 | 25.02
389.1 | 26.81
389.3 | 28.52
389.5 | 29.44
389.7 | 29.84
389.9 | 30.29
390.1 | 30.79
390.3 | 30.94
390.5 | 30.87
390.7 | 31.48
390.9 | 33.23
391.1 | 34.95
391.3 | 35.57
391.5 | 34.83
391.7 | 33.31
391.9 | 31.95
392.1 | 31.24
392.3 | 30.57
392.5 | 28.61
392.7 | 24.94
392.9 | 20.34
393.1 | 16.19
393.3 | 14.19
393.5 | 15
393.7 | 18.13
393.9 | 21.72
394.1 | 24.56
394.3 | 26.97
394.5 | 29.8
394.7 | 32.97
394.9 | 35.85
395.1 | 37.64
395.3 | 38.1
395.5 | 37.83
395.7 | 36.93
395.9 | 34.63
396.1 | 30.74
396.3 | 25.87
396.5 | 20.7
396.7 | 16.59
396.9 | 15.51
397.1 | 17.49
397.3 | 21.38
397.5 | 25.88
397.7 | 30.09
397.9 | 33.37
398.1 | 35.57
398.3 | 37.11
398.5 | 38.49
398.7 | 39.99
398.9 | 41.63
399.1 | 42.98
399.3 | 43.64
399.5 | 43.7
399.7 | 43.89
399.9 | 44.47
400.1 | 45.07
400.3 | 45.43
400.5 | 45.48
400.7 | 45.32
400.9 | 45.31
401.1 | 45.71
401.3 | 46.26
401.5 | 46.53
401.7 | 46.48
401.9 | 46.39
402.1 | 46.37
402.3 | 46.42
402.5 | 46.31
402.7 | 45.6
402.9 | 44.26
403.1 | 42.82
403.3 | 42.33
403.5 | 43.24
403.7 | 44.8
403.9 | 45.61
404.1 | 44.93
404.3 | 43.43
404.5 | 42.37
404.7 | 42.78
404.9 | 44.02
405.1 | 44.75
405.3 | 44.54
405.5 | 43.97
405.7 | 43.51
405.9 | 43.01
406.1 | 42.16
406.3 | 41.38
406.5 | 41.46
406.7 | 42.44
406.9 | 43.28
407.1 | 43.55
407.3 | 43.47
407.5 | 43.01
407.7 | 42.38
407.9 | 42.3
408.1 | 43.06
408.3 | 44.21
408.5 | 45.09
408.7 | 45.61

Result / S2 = 1.7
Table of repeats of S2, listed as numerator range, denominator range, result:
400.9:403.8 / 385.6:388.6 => 1.92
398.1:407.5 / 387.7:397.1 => 1.66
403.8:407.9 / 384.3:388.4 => 1.86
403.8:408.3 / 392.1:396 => 1.66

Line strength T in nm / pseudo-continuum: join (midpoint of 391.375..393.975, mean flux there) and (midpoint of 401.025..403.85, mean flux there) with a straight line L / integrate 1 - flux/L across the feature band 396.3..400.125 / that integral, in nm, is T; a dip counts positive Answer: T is 0.40 nm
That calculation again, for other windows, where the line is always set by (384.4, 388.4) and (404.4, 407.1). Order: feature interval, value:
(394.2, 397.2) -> 0.421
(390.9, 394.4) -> 0.549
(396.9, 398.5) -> 0.333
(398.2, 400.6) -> -0.335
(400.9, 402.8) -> -0.317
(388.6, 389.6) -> 0.052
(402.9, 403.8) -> -0.055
